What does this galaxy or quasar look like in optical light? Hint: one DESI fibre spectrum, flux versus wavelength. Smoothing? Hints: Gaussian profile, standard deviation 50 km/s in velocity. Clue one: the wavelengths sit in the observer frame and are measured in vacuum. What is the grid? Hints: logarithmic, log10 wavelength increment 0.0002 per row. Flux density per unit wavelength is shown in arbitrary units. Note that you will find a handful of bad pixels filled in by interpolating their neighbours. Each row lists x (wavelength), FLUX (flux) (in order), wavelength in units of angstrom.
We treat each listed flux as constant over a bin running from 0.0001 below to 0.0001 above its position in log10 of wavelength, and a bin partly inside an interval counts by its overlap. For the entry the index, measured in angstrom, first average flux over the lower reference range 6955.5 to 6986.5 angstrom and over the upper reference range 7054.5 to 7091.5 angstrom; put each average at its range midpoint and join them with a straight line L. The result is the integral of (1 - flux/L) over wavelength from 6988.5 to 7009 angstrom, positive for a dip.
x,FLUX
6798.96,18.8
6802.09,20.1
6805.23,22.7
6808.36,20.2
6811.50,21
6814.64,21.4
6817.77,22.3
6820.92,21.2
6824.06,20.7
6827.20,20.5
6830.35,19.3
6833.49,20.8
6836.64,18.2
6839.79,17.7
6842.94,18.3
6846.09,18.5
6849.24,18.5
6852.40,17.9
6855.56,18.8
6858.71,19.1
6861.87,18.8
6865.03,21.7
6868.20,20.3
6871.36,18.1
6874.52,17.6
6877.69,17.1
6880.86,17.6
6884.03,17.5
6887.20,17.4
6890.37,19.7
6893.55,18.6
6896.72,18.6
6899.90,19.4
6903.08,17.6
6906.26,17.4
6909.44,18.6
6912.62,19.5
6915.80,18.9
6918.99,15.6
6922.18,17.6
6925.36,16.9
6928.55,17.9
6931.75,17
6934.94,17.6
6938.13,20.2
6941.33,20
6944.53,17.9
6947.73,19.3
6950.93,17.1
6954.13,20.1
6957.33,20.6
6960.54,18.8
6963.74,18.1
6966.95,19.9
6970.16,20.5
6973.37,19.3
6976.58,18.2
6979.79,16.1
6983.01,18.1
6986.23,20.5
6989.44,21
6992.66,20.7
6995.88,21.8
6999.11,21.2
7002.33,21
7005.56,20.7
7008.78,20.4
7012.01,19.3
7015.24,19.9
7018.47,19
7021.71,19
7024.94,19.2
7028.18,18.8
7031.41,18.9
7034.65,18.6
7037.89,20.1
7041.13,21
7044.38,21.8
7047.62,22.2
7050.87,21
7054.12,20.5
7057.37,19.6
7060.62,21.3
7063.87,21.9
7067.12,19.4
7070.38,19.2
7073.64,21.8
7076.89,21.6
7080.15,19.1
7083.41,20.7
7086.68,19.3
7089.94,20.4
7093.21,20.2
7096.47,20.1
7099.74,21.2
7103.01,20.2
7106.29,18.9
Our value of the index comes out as -1.8 angstrom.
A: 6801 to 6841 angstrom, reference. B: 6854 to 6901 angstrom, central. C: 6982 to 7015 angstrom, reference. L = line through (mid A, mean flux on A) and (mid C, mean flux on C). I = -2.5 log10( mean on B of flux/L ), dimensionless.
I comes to 0.10 mag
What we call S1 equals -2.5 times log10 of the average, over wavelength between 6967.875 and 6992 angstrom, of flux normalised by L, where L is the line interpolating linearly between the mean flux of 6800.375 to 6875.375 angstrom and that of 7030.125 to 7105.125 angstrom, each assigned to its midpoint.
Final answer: 0.054 mag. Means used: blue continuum 19.8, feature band 19.2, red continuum 20.4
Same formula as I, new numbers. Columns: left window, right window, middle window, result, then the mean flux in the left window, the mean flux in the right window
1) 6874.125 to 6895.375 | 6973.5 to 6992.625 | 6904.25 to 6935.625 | 0.04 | 18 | 19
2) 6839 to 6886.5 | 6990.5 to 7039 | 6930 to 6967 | 0.03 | 18.5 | 19.9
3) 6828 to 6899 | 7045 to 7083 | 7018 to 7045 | 0.05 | 18.7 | 20.7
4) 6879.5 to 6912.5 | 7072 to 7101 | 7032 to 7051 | -0.04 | 18.3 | 20.5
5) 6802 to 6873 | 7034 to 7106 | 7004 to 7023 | 0.03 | 19.8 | 20.5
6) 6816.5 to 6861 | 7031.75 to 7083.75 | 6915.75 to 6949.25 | 0.11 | 19.4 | 20.6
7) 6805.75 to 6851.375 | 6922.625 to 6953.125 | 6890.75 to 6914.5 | 0.01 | 19.9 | 18.2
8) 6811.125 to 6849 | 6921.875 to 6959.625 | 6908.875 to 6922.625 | 0.05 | 19.9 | 18.6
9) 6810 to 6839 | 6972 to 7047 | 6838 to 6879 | 0.10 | 20.5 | 19.8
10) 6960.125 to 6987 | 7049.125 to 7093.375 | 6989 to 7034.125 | -0.03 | 18.8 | 20.4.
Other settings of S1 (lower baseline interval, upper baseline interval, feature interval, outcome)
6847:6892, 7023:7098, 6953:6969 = -0.01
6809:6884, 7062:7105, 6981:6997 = -0.02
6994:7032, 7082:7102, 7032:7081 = -0.02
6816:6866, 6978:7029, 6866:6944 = 0.08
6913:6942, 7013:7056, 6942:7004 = -0.04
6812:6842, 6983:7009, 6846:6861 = 0.10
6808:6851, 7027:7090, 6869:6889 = 0.13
